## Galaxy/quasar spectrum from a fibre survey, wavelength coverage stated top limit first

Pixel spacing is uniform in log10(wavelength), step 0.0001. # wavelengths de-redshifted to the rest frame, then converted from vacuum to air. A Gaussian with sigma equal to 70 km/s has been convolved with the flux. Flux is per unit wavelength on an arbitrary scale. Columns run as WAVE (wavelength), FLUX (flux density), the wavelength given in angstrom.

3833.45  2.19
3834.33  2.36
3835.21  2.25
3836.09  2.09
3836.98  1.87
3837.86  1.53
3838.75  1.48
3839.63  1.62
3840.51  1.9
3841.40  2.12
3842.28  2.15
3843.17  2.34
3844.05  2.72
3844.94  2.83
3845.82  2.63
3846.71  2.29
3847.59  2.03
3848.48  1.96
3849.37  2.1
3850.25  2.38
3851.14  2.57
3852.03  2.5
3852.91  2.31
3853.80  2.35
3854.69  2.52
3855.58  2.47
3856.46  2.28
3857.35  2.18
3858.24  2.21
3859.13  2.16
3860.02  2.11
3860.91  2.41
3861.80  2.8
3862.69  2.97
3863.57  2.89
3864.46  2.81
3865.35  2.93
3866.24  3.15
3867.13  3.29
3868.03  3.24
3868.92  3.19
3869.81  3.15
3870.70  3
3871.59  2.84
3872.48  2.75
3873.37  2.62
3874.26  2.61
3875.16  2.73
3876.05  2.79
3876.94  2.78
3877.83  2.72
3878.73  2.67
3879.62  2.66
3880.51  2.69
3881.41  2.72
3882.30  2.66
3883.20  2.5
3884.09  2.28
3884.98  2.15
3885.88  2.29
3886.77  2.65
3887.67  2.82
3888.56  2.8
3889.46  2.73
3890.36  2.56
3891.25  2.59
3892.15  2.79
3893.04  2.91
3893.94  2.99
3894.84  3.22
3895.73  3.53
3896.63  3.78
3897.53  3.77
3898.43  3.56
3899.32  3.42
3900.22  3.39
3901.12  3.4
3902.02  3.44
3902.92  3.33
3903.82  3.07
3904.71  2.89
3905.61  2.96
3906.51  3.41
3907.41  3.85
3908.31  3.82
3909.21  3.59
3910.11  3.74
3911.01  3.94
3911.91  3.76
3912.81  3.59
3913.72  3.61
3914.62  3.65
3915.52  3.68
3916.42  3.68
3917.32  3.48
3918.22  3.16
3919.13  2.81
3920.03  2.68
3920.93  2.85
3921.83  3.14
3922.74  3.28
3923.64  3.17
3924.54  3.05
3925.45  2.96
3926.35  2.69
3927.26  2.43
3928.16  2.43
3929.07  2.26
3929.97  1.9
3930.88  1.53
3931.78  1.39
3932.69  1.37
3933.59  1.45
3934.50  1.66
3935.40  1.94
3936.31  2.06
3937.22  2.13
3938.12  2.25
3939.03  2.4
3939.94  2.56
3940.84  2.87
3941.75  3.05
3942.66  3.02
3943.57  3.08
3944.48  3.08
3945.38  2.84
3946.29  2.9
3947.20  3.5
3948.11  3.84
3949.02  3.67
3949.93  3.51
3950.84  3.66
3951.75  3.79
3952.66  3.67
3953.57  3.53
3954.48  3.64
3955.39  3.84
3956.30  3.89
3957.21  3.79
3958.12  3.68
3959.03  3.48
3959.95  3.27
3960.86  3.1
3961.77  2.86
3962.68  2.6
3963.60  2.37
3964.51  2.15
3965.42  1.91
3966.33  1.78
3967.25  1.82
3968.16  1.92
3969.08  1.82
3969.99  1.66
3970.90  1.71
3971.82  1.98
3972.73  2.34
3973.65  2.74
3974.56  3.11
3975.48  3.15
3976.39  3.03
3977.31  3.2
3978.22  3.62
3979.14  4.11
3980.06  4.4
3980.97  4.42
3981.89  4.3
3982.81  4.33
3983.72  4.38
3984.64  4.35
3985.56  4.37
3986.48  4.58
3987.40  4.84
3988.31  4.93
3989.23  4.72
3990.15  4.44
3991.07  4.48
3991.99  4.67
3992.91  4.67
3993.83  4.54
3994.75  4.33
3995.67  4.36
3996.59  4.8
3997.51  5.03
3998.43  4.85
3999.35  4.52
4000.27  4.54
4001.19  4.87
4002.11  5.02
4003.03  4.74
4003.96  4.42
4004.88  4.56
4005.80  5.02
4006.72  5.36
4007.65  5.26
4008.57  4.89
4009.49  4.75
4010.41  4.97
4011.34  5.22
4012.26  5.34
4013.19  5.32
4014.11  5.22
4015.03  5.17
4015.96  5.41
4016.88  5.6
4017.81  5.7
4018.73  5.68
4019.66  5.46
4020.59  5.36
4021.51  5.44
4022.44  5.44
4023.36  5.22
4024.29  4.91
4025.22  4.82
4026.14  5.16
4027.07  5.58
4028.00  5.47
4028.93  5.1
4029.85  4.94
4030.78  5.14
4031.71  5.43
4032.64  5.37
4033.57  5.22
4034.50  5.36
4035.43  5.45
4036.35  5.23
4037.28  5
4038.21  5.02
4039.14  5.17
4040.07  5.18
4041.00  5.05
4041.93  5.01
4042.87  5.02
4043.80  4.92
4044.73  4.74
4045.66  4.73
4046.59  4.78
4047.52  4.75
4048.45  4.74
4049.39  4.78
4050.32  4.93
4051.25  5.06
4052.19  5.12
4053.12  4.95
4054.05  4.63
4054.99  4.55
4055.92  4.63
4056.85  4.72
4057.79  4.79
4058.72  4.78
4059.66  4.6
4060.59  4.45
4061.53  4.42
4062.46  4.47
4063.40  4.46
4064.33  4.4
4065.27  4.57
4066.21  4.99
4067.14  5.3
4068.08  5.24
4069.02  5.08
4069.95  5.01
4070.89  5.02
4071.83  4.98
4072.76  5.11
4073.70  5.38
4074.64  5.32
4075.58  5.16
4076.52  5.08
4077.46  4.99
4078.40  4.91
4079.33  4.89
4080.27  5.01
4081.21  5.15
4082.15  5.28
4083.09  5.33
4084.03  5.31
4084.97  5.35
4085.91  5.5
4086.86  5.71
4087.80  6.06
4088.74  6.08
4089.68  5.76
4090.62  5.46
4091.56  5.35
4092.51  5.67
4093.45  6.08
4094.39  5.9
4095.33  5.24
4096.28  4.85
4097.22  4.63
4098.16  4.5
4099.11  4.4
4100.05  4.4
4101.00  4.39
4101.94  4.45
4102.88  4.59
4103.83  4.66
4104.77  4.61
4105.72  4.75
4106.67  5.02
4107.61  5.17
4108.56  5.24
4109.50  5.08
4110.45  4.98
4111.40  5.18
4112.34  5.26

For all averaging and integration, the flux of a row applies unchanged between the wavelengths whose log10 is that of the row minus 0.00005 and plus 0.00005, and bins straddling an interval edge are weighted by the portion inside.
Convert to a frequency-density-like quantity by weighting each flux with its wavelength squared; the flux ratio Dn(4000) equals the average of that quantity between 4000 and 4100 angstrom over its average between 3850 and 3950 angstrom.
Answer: 1.92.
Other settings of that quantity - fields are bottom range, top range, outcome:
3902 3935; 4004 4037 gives 1.87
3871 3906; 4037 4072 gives 1.81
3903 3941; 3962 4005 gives 1.36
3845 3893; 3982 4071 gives 2.04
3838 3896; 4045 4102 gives 2.16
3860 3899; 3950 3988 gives 1.20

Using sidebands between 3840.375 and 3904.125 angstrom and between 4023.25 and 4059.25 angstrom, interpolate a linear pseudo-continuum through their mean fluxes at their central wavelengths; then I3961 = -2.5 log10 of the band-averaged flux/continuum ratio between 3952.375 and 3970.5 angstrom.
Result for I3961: 0.35 mag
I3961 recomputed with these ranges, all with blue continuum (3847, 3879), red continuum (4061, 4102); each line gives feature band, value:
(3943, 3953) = 0.058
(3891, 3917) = -0.114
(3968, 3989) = 0.138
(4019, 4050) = -0.124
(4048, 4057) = -0.007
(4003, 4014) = -0.169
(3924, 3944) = 0.436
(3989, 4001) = -0.122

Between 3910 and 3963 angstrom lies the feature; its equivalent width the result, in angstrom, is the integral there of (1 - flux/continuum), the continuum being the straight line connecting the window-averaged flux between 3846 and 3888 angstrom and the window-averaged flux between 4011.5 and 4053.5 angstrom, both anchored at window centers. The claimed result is 9.7 angstrom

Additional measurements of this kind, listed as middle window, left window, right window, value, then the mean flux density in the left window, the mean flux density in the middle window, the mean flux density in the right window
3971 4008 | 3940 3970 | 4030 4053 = -3.84 angstrom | 3.03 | 4.26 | 5.05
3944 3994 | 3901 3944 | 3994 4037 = 7.10 angstrom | 2.88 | 3.43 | 5.11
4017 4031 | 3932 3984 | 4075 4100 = -3.99 angstrom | 2.94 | 5.3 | 5.28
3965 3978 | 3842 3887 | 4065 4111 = 5.08 angstrom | 2.59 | 2.32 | 5.12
